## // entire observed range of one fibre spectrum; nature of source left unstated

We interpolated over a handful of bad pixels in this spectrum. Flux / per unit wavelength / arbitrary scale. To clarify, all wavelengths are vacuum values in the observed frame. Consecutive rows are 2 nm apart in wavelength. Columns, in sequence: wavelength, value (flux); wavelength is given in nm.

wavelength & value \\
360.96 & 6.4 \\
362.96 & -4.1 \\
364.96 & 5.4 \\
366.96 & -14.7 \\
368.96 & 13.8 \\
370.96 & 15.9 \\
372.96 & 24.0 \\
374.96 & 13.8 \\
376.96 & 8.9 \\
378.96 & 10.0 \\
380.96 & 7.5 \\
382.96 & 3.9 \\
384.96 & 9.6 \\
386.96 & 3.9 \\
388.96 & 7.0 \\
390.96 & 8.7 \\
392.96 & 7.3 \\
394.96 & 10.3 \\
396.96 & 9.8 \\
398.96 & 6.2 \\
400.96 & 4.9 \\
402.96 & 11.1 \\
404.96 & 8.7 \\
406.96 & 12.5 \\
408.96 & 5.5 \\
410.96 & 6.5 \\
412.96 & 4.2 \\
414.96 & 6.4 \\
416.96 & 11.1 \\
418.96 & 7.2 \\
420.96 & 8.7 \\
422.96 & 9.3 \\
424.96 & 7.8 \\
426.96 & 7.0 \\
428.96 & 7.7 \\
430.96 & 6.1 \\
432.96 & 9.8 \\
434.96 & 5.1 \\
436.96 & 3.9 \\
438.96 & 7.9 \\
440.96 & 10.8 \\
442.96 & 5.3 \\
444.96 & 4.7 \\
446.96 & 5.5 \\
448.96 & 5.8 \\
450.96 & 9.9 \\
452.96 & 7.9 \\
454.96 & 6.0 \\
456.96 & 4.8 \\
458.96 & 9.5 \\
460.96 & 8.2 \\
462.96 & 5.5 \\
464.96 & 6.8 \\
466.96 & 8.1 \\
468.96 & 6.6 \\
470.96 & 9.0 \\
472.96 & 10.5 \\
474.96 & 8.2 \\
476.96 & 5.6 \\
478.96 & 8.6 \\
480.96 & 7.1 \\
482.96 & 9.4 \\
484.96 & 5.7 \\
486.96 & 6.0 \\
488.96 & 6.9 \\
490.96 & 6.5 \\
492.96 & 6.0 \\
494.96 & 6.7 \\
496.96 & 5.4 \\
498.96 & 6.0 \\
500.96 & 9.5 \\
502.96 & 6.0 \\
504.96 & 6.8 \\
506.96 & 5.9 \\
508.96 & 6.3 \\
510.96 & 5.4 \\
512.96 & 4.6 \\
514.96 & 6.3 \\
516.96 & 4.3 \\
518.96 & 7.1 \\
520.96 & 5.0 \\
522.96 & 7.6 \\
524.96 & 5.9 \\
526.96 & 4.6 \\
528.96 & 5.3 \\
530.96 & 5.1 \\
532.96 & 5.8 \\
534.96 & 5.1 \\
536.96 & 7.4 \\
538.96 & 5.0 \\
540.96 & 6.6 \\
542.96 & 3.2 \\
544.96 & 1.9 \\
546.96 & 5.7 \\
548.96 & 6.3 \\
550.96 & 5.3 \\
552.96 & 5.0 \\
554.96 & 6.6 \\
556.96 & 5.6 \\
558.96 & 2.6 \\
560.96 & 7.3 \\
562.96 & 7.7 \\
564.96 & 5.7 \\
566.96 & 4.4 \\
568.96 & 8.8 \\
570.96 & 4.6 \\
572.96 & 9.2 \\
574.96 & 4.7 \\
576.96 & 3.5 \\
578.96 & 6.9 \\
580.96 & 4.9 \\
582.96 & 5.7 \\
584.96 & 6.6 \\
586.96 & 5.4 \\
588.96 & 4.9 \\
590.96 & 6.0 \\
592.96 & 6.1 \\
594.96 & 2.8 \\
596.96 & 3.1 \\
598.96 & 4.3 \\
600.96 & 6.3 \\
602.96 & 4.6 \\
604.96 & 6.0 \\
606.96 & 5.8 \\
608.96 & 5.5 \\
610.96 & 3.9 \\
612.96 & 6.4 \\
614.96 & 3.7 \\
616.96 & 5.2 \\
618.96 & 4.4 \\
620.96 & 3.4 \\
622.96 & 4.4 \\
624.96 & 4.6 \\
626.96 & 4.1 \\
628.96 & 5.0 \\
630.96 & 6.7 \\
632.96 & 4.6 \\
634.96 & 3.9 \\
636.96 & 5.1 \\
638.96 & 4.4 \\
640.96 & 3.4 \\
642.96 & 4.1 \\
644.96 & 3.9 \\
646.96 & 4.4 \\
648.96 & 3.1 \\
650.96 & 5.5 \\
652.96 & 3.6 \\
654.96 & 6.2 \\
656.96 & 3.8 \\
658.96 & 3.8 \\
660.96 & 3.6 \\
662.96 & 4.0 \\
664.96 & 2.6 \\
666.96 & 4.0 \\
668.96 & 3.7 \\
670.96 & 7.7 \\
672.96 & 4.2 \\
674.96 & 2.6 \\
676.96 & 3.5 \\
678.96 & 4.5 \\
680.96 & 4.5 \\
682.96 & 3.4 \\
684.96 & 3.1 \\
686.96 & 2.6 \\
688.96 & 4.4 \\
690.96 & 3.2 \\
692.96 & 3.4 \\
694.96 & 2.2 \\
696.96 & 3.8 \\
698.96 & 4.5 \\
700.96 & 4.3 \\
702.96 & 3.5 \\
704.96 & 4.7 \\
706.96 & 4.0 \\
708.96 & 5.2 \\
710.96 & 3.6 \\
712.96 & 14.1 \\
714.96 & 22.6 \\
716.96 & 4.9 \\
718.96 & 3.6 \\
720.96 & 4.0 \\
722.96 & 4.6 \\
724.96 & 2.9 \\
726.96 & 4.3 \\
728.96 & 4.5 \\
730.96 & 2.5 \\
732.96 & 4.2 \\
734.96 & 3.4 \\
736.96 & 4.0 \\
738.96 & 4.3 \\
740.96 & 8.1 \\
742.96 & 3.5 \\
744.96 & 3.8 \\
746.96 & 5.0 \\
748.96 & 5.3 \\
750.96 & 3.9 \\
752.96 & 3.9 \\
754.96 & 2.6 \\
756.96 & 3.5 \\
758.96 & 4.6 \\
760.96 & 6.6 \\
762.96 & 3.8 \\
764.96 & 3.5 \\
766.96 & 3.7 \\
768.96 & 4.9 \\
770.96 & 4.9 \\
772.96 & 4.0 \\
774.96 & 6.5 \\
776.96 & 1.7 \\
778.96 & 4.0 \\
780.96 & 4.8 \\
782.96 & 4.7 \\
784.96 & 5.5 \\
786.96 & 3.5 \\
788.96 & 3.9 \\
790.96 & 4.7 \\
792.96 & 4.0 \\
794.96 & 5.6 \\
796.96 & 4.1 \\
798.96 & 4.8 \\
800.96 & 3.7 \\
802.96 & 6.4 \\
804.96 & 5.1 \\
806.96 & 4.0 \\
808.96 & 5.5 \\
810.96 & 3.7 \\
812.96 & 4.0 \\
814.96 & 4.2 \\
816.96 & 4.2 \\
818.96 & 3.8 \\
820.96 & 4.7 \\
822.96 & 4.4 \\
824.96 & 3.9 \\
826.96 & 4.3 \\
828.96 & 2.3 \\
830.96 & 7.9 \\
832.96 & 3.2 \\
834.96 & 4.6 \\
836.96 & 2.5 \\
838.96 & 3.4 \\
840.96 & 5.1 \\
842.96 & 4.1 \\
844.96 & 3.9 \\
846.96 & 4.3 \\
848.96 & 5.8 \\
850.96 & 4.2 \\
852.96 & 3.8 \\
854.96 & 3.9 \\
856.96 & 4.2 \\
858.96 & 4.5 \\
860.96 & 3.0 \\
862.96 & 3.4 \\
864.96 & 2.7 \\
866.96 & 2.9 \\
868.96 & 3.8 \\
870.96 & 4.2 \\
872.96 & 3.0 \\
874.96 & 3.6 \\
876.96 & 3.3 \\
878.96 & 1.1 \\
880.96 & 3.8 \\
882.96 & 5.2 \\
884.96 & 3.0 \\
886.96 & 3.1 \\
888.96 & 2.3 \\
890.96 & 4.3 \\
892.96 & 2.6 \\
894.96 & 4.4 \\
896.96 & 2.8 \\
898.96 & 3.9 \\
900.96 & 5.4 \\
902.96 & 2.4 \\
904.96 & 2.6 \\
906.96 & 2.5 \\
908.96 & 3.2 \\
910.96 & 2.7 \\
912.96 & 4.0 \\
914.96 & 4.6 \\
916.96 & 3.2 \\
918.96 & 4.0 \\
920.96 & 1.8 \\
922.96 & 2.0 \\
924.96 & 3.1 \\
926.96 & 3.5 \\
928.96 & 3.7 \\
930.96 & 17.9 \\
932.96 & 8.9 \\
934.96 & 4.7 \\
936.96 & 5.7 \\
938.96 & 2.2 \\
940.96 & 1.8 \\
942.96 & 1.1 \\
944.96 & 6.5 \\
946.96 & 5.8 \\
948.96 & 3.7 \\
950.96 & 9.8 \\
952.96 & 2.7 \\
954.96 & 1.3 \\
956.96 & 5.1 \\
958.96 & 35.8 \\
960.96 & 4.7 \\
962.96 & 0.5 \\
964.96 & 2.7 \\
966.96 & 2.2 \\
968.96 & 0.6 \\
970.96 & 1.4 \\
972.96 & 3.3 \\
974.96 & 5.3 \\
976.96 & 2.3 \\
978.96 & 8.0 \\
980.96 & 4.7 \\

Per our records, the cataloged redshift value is 0.915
